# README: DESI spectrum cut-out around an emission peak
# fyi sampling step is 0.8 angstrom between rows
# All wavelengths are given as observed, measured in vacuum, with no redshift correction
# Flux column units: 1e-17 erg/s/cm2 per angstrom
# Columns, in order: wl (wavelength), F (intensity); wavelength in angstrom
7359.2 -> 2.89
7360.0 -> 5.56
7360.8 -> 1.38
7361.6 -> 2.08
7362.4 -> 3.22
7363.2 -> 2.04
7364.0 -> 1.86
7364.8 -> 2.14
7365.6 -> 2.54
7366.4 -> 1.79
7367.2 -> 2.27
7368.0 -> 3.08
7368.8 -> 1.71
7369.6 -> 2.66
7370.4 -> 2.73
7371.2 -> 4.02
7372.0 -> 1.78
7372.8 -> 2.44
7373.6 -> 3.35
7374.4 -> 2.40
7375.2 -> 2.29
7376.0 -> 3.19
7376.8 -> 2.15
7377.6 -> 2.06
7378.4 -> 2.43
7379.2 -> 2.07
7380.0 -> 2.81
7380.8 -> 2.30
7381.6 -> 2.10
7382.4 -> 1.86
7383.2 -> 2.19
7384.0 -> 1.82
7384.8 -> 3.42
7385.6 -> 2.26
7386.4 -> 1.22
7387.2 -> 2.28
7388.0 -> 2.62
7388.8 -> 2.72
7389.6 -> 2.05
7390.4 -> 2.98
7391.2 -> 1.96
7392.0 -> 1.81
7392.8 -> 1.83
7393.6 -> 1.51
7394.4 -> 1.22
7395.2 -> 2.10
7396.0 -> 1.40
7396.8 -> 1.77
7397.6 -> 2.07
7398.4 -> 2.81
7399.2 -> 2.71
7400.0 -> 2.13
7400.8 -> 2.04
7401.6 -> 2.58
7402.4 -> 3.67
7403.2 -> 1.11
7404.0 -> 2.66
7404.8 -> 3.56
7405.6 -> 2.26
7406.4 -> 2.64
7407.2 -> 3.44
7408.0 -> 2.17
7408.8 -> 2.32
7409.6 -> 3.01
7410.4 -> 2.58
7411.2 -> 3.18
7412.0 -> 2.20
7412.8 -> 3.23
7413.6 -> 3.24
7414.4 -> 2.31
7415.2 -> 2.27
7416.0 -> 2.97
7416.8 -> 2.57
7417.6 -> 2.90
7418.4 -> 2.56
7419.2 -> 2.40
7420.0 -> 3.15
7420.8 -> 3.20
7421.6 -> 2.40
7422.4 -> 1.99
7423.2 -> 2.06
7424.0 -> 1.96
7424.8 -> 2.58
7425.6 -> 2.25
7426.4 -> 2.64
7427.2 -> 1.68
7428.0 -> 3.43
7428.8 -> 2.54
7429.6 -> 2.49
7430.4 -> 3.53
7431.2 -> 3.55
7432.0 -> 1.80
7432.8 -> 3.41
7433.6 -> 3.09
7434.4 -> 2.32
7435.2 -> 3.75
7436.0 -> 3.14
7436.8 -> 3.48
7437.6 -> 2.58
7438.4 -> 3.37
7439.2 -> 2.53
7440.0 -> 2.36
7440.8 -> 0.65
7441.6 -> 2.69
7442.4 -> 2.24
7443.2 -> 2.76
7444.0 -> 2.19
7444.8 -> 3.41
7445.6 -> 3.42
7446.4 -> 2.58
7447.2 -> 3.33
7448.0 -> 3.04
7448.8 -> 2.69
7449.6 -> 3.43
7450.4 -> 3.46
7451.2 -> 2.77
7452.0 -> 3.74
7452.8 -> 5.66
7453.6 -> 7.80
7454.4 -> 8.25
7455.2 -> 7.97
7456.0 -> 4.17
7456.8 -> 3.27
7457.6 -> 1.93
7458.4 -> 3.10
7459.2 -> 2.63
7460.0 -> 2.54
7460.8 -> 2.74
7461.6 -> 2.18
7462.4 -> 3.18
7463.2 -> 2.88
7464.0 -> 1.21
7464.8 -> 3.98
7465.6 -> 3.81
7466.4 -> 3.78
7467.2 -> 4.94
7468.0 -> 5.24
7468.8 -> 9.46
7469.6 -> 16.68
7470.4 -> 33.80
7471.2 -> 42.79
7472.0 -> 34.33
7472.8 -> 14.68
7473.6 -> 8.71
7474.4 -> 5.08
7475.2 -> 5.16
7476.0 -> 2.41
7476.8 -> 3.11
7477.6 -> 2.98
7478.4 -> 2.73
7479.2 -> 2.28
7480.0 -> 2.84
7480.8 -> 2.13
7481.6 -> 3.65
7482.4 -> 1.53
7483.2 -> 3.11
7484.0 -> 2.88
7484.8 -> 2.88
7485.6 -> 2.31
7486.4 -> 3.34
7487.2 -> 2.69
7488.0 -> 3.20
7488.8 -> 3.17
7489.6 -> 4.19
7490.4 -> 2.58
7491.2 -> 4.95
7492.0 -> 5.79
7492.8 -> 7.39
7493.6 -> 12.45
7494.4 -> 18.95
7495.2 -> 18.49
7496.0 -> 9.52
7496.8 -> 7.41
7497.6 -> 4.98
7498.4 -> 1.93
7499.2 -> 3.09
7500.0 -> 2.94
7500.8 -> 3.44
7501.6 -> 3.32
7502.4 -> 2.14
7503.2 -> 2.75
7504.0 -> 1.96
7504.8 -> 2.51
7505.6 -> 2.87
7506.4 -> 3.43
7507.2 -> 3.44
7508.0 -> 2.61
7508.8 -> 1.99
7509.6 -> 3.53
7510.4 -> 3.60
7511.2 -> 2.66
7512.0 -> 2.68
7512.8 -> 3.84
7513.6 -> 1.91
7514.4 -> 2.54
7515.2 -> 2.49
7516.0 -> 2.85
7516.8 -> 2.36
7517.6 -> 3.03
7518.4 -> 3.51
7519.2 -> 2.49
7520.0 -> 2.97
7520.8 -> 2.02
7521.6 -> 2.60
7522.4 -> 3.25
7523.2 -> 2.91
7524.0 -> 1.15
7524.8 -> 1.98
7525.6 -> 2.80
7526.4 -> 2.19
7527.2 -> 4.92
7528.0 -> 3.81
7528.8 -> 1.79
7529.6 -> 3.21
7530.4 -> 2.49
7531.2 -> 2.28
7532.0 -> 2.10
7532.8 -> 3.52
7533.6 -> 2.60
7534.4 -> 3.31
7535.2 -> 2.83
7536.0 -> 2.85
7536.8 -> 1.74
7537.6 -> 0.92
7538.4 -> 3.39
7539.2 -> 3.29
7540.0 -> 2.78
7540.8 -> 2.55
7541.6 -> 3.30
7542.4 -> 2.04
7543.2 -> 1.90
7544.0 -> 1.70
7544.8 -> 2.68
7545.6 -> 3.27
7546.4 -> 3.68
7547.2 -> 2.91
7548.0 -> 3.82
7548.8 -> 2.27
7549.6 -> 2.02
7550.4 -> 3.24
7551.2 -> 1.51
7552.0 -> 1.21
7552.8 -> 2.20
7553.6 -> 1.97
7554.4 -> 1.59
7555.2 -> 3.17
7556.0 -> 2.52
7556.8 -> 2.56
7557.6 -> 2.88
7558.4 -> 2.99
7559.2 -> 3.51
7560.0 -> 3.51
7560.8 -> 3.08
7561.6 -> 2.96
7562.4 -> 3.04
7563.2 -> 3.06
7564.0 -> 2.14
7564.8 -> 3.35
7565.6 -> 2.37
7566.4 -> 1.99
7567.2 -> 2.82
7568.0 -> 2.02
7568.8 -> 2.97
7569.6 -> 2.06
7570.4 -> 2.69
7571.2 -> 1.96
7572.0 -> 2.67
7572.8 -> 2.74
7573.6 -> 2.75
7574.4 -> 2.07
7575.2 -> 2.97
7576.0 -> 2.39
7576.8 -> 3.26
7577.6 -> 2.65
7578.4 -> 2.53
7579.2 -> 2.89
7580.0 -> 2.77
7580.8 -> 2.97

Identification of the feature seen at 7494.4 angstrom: [N II]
